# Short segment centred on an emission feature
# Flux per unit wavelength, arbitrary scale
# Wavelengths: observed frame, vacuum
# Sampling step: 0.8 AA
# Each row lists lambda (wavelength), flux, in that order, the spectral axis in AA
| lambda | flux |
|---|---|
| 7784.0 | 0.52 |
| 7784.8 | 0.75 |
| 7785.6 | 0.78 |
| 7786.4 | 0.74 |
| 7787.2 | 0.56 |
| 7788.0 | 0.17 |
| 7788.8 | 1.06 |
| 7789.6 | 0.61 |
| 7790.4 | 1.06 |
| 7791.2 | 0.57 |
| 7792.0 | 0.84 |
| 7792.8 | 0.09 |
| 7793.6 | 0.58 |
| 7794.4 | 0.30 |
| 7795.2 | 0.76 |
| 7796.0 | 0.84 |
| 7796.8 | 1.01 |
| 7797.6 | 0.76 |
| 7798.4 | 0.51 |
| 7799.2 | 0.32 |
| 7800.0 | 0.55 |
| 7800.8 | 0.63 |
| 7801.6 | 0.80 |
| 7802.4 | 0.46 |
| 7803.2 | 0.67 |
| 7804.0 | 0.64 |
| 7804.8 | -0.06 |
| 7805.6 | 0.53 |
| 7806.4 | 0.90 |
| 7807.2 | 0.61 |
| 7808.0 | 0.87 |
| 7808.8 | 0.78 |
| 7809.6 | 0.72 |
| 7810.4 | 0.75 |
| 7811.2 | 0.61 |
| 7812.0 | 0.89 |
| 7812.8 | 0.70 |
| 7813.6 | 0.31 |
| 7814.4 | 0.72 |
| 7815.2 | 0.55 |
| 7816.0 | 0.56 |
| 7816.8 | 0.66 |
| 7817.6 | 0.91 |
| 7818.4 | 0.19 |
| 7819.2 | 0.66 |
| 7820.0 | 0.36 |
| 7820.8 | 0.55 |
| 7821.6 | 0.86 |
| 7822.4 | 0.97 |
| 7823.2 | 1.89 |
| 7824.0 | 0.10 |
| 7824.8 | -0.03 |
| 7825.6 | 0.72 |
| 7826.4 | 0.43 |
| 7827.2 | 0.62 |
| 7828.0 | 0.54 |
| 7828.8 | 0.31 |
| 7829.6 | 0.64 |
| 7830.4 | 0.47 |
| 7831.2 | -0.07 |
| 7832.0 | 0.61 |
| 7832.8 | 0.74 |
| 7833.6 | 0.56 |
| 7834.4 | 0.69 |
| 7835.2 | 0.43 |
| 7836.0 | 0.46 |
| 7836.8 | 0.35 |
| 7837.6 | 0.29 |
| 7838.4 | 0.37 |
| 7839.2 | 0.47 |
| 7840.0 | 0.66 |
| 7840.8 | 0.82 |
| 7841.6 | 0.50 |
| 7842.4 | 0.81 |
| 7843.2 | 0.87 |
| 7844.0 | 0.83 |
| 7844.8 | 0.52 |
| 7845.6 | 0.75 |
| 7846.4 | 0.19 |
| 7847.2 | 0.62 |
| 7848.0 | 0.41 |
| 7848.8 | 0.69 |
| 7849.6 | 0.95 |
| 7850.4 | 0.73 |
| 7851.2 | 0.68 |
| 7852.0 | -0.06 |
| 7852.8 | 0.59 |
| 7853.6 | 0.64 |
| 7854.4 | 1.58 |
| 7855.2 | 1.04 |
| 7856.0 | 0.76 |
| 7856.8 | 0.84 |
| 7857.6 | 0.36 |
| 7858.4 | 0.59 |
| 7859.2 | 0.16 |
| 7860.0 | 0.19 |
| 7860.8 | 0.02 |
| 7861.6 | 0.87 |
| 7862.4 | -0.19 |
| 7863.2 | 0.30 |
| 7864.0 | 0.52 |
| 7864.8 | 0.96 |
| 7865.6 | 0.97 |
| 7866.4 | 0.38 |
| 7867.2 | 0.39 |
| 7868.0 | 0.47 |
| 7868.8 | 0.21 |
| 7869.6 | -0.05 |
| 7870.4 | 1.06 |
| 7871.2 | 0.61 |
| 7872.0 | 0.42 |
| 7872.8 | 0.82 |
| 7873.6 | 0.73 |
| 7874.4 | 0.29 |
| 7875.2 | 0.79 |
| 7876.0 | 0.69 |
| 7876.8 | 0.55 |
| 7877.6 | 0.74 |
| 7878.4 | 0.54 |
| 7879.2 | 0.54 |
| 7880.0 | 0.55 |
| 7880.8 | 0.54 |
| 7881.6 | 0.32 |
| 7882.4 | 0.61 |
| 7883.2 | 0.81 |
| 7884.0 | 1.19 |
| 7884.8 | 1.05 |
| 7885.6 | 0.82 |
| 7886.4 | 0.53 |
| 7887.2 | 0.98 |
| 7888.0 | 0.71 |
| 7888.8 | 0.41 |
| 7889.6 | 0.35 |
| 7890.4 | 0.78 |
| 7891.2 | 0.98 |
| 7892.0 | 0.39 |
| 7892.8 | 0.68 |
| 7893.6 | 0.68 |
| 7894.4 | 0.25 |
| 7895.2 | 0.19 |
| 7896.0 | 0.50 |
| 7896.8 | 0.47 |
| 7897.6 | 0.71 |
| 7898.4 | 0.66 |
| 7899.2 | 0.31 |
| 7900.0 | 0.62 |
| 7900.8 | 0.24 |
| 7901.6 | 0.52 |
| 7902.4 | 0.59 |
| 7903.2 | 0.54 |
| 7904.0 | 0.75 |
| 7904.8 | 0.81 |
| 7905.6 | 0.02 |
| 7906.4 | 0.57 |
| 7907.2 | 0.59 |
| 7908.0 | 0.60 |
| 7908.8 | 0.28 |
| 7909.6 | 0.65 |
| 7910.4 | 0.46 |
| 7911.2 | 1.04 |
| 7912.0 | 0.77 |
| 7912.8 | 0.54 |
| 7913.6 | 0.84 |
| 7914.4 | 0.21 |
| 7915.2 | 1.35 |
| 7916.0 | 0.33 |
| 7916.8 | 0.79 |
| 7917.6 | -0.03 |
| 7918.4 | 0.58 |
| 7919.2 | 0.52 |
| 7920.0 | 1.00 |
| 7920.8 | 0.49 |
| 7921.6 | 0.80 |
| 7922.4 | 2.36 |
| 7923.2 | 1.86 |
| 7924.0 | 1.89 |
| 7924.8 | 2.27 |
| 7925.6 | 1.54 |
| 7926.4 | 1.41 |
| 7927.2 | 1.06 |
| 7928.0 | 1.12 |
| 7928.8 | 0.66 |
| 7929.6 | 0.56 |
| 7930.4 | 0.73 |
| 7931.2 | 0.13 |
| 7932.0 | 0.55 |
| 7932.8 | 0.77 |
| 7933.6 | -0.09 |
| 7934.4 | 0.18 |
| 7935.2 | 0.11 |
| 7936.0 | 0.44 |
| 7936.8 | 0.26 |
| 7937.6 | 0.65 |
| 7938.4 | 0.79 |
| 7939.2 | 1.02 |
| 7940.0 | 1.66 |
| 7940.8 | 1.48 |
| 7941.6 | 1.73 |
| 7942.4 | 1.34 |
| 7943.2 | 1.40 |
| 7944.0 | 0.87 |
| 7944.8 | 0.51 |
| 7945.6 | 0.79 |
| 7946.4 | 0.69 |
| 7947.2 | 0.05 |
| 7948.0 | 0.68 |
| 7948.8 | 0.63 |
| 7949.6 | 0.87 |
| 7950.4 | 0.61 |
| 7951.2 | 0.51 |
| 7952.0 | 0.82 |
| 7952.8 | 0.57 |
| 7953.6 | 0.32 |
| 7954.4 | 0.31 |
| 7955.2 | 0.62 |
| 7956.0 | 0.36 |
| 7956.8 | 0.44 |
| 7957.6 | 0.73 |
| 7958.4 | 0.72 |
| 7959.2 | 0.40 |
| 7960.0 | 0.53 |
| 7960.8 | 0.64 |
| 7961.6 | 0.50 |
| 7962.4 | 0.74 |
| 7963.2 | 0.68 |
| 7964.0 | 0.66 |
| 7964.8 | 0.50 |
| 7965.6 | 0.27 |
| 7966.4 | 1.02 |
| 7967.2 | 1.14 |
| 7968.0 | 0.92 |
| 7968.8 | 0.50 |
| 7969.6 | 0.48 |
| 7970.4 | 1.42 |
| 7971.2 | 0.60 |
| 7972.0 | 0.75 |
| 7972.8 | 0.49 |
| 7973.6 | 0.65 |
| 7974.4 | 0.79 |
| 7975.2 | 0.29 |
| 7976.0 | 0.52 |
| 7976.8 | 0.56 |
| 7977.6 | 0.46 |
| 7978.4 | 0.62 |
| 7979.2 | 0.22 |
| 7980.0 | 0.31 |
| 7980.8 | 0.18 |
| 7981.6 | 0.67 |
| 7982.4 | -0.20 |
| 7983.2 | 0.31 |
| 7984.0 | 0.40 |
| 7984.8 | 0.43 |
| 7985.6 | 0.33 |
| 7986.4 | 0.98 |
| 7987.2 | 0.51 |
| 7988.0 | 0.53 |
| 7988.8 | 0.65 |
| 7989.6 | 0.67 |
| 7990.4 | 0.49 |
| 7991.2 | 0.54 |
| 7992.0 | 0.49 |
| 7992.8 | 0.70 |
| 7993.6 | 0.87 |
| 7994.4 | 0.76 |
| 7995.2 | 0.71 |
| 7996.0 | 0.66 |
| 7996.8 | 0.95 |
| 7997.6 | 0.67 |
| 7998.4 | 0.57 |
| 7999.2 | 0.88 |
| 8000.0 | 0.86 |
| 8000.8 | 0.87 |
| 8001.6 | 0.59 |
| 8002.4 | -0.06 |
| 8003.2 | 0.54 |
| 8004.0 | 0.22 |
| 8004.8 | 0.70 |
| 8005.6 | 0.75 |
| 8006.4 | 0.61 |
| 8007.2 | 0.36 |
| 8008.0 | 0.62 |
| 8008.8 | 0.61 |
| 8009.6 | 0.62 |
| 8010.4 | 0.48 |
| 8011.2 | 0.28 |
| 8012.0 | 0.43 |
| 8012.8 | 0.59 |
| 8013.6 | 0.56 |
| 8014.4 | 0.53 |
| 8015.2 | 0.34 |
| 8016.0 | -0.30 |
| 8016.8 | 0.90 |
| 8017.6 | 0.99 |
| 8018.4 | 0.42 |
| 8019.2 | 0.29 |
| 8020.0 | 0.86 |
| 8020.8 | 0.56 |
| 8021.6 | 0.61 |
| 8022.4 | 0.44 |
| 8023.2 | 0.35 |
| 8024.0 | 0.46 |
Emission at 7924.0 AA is [S II]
